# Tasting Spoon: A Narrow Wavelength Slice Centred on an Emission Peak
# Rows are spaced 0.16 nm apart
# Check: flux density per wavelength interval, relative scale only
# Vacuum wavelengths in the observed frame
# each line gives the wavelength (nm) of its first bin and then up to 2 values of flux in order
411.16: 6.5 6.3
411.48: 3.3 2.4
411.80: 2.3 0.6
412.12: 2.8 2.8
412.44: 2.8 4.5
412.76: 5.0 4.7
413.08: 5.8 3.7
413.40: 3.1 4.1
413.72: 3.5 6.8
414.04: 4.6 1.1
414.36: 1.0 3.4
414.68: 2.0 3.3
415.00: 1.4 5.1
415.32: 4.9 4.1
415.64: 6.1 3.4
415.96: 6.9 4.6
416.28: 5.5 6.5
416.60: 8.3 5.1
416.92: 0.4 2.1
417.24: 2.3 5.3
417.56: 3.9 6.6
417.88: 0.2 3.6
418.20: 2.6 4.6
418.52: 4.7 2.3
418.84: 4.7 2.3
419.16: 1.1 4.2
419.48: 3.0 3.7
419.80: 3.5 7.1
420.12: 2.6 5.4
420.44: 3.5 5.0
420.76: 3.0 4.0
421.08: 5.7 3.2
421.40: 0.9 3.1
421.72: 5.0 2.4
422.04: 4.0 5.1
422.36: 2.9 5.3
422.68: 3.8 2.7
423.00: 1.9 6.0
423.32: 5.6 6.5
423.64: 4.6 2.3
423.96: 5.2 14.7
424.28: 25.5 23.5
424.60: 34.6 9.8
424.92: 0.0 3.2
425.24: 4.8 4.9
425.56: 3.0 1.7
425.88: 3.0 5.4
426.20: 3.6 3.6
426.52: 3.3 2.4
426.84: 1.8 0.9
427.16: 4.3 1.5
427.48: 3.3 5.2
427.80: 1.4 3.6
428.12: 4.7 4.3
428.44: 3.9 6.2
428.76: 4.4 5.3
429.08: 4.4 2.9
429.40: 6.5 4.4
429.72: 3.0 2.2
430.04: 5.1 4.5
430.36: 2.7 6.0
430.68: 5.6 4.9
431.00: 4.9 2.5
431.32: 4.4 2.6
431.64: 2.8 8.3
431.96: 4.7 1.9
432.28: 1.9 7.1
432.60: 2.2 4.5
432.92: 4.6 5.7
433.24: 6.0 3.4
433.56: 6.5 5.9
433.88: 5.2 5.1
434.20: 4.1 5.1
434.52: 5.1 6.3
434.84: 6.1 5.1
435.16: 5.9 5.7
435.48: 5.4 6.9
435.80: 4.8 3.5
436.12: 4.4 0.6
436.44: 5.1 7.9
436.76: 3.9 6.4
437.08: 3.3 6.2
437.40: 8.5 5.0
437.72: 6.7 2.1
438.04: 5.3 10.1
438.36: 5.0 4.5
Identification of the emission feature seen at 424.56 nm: [O II]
